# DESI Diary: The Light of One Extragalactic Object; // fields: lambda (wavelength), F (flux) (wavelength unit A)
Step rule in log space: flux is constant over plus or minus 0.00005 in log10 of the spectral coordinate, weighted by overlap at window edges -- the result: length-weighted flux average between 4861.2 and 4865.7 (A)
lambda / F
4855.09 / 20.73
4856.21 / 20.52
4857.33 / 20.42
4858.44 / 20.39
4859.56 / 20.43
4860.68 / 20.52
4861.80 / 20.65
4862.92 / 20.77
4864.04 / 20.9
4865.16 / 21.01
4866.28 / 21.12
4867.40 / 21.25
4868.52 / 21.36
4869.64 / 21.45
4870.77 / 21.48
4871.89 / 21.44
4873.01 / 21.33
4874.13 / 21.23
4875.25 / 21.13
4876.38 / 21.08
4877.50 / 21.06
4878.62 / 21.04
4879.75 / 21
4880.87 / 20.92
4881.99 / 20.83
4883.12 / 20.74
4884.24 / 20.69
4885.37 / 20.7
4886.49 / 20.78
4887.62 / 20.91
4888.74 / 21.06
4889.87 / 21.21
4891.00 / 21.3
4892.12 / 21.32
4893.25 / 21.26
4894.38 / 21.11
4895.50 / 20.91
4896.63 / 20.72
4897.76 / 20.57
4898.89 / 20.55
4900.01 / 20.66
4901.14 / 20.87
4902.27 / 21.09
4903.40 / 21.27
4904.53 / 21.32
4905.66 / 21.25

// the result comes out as 20.8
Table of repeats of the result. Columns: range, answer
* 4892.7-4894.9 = 21.2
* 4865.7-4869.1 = 21.3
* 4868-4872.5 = 21.4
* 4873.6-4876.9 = 21.1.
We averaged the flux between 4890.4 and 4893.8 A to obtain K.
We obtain 21.3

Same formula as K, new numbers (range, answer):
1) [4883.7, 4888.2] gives 20.8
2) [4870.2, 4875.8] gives 21.3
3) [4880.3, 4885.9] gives 20.8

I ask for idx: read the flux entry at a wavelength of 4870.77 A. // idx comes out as 21.48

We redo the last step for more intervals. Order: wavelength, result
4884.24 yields 20.69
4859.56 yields 20.43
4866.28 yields 21.12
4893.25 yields 21.26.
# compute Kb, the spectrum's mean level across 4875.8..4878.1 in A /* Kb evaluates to 21.1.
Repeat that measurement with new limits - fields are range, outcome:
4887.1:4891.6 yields 21.1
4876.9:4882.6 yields 21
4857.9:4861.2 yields 20.4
